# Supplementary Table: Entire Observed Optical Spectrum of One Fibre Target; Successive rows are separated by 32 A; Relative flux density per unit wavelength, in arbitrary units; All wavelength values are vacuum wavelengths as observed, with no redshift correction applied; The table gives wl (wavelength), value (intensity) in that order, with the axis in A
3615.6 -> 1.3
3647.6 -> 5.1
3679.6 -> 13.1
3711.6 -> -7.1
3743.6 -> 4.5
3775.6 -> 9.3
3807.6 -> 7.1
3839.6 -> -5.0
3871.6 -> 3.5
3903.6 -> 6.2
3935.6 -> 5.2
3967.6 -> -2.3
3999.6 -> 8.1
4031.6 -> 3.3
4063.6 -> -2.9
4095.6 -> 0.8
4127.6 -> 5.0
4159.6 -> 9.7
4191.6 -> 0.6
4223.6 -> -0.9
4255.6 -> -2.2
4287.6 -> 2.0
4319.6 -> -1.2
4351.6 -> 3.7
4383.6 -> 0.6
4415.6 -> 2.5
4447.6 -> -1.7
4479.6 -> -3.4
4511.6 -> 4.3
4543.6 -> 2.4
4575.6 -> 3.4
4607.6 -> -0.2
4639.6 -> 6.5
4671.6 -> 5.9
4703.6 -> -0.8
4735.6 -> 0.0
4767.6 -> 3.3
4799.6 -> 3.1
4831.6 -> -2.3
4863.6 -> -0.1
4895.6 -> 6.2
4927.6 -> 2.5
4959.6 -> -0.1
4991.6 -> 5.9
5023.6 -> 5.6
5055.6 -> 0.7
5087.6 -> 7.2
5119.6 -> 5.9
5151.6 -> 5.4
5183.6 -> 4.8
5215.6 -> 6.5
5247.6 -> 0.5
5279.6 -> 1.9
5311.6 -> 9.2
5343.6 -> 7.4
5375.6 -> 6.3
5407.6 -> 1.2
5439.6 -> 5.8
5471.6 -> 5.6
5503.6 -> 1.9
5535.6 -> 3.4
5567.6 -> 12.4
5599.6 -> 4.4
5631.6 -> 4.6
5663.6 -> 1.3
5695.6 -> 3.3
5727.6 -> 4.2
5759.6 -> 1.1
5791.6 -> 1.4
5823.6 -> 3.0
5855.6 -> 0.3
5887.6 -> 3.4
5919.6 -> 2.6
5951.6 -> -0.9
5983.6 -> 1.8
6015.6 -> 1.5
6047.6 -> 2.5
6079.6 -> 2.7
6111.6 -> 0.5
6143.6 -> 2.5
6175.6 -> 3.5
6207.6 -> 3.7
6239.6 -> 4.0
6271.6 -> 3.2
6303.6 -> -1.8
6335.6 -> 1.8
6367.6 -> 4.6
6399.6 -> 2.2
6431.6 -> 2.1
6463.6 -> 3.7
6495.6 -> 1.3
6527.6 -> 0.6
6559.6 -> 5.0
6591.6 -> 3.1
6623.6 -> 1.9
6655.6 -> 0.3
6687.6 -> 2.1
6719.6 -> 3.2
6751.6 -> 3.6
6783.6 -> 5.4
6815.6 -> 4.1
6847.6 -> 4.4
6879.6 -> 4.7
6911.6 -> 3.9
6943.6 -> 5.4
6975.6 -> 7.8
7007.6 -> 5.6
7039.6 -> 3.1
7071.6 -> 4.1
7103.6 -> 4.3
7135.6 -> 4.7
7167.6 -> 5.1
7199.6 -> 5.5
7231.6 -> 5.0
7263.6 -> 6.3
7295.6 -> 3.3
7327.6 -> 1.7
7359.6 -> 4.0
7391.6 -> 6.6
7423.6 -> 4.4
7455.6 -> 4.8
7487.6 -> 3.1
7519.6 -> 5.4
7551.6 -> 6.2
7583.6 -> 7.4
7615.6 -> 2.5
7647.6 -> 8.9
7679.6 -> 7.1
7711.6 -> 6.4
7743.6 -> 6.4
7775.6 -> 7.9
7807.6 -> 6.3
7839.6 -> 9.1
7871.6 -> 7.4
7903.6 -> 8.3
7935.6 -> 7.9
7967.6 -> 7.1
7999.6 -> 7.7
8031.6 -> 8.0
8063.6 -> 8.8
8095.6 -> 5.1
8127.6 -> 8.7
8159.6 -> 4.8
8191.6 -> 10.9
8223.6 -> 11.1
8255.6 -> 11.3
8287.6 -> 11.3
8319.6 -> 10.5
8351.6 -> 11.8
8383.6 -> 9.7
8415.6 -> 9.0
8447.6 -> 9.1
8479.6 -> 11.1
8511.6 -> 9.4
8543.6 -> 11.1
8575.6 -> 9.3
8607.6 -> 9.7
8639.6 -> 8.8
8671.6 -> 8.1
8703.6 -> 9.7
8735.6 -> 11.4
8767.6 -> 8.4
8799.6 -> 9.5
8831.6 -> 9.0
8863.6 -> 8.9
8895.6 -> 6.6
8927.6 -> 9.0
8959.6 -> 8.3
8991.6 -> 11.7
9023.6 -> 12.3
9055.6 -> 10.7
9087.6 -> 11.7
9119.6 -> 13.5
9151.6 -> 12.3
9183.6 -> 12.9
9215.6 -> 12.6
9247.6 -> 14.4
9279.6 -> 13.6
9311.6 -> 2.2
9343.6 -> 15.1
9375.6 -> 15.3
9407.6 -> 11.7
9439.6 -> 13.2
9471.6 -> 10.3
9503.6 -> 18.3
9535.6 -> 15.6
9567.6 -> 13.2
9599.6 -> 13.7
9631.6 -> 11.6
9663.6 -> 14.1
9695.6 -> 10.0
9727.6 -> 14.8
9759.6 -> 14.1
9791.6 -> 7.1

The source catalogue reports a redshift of 1.054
